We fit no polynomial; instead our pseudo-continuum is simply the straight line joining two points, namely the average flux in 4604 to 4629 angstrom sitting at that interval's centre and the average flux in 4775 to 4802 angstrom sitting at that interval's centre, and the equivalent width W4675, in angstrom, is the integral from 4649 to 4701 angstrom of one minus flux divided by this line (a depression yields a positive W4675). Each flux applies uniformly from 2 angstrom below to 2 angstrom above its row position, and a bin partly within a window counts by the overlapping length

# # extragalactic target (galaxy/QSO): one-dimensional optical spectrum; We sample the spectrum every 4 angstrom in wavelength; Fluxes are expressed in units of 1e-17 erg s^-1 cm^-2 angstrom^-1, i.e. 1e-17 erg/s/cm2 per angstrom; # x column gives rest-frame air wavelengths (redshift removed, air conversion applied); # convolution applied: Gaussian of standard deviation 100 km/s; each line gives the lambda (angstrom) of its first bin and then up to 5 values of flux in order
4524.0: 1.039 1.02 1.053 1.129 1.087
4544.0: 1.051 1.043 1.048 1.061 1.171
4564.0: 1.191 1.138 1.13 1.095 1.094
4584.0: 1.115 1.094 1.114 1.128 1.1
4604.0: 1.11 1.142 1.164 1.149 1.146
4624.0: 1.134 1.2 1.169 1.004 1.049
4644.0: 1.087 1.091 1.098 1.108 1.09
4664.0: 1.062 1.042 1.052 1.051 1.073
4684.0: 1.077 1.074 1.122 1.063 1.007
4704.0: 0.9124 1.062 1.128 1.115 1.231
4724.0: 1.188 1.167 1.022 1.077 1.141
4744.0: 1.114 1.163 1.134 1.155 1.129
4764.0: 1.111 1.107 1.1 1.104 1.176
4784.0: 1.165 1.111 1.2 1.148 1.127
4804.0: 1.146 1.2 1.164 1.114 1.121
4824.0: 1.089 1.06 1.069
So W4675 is 3.5 angstrom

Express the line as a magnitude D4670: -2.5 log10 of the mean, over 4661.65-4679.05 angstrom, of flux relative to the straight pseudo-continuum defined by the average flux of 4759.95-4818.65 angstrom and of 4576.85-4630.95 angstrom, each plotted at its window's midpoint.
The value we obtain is 0.079 mag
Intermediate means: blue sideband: 1.13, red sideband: 1.14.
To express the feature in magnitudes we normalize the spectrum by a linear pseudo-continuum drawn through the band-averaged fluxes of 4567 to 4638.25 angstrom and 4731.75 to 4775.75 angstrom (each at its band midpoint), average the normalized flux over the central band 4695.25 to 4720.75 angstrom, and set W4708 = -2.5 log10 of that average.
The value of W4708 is 0.05 mag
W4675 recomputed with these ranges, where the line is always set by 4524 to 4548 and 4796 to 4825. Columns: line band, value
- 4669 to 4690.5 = 0.7 angstrom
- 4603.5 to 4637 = -1.7 angstrom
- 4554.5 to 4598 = -1.9 angstrom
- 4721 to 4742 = -0.1 angstrom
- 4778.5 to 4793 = -0.3 angstrom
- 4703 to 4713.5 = 0.7 angstrom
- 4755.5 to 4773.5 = 0.1 angstrom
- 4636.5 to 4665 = 0.4 angstrom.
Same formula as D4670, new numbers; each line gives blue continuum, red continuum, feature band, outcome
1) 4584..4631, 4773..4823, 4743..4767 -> 0.01 mag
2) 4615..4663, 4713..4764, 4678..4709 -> 0.07 mag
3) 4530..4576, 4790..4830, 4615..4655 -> 0.00 mag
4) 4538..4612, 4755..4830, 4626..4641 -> 0.01 mag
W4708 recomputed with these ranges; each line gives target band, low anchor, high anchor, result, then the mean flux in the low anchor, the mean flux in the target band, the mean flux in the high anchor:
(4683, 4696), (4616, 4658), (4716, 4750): 0.04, 1.11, 1.09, 1.14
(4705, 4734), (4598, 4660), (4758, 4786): 0.00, 1.12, 1.12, 1.13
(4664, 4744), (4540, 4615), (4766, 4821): 0.04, 1.11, 1.08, 1.14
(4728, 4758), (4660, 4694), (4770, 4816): 0.00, 1.07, 1.12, 1.15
